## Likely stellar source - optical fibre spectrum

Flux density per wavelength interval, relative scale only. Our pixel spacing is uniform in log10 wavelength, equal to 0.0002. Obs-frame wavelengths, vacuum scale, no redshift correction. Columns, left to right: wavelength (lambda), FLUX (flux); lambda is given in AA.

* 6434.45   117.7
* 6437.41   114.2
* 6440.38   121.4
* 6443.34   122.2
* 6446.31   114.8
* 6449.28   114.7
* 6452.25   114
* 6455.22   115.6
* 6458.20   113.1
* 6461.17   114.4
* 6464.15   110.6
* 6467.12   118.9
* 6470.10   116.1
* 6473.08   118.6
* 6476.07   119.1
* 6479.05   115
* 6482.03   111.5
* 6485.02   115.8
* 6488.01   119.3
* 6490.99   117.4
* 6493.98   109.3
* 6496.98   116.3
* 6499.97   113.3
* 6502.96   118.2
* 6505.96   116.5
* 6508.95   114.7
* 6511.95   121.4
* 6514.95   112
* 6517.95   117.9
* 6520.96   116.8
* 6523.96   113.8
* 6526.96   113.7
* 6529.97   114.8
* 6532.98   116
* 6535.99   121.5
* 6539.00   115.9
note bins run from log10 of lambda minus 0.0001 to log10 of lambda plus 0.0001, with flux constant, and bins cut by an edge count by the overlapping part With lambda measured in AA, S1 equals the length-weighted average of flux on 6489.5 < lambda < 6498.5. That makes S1 114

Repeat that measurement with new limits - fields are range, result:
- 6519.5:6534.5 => 115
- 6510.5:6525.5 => 116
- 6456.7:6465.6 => 113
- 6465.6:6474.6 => 118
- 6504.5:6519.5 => 116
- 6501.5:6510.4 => 116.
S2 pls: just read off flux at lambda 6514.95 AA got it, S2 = 112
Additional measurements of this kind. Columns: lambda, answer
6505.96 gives 116.5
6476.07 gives 119.1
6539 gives 115.9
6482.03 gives 111.5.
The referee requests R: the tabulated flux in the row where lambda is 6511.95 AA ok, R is 121.4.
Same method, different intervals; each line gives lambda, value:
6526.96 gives 113.7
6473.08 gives 118.6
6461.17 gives 114.4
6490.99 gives 117.4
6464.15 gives 110.6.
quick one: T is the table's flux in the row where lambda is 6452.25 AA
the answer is 114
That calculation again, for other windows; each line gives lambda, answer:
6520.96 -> 116.8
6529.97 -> 114.8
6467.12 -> 118.9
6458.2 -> 113.1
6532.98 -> 116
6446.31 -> 114.8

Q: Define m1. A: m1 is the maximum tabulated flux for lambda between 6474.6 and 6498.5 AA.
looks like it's 119.3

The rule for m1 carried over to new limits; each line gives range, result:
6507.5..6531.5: 121.4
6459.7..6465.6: 114.4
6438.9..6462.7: 122.2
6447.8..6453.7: 114.7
